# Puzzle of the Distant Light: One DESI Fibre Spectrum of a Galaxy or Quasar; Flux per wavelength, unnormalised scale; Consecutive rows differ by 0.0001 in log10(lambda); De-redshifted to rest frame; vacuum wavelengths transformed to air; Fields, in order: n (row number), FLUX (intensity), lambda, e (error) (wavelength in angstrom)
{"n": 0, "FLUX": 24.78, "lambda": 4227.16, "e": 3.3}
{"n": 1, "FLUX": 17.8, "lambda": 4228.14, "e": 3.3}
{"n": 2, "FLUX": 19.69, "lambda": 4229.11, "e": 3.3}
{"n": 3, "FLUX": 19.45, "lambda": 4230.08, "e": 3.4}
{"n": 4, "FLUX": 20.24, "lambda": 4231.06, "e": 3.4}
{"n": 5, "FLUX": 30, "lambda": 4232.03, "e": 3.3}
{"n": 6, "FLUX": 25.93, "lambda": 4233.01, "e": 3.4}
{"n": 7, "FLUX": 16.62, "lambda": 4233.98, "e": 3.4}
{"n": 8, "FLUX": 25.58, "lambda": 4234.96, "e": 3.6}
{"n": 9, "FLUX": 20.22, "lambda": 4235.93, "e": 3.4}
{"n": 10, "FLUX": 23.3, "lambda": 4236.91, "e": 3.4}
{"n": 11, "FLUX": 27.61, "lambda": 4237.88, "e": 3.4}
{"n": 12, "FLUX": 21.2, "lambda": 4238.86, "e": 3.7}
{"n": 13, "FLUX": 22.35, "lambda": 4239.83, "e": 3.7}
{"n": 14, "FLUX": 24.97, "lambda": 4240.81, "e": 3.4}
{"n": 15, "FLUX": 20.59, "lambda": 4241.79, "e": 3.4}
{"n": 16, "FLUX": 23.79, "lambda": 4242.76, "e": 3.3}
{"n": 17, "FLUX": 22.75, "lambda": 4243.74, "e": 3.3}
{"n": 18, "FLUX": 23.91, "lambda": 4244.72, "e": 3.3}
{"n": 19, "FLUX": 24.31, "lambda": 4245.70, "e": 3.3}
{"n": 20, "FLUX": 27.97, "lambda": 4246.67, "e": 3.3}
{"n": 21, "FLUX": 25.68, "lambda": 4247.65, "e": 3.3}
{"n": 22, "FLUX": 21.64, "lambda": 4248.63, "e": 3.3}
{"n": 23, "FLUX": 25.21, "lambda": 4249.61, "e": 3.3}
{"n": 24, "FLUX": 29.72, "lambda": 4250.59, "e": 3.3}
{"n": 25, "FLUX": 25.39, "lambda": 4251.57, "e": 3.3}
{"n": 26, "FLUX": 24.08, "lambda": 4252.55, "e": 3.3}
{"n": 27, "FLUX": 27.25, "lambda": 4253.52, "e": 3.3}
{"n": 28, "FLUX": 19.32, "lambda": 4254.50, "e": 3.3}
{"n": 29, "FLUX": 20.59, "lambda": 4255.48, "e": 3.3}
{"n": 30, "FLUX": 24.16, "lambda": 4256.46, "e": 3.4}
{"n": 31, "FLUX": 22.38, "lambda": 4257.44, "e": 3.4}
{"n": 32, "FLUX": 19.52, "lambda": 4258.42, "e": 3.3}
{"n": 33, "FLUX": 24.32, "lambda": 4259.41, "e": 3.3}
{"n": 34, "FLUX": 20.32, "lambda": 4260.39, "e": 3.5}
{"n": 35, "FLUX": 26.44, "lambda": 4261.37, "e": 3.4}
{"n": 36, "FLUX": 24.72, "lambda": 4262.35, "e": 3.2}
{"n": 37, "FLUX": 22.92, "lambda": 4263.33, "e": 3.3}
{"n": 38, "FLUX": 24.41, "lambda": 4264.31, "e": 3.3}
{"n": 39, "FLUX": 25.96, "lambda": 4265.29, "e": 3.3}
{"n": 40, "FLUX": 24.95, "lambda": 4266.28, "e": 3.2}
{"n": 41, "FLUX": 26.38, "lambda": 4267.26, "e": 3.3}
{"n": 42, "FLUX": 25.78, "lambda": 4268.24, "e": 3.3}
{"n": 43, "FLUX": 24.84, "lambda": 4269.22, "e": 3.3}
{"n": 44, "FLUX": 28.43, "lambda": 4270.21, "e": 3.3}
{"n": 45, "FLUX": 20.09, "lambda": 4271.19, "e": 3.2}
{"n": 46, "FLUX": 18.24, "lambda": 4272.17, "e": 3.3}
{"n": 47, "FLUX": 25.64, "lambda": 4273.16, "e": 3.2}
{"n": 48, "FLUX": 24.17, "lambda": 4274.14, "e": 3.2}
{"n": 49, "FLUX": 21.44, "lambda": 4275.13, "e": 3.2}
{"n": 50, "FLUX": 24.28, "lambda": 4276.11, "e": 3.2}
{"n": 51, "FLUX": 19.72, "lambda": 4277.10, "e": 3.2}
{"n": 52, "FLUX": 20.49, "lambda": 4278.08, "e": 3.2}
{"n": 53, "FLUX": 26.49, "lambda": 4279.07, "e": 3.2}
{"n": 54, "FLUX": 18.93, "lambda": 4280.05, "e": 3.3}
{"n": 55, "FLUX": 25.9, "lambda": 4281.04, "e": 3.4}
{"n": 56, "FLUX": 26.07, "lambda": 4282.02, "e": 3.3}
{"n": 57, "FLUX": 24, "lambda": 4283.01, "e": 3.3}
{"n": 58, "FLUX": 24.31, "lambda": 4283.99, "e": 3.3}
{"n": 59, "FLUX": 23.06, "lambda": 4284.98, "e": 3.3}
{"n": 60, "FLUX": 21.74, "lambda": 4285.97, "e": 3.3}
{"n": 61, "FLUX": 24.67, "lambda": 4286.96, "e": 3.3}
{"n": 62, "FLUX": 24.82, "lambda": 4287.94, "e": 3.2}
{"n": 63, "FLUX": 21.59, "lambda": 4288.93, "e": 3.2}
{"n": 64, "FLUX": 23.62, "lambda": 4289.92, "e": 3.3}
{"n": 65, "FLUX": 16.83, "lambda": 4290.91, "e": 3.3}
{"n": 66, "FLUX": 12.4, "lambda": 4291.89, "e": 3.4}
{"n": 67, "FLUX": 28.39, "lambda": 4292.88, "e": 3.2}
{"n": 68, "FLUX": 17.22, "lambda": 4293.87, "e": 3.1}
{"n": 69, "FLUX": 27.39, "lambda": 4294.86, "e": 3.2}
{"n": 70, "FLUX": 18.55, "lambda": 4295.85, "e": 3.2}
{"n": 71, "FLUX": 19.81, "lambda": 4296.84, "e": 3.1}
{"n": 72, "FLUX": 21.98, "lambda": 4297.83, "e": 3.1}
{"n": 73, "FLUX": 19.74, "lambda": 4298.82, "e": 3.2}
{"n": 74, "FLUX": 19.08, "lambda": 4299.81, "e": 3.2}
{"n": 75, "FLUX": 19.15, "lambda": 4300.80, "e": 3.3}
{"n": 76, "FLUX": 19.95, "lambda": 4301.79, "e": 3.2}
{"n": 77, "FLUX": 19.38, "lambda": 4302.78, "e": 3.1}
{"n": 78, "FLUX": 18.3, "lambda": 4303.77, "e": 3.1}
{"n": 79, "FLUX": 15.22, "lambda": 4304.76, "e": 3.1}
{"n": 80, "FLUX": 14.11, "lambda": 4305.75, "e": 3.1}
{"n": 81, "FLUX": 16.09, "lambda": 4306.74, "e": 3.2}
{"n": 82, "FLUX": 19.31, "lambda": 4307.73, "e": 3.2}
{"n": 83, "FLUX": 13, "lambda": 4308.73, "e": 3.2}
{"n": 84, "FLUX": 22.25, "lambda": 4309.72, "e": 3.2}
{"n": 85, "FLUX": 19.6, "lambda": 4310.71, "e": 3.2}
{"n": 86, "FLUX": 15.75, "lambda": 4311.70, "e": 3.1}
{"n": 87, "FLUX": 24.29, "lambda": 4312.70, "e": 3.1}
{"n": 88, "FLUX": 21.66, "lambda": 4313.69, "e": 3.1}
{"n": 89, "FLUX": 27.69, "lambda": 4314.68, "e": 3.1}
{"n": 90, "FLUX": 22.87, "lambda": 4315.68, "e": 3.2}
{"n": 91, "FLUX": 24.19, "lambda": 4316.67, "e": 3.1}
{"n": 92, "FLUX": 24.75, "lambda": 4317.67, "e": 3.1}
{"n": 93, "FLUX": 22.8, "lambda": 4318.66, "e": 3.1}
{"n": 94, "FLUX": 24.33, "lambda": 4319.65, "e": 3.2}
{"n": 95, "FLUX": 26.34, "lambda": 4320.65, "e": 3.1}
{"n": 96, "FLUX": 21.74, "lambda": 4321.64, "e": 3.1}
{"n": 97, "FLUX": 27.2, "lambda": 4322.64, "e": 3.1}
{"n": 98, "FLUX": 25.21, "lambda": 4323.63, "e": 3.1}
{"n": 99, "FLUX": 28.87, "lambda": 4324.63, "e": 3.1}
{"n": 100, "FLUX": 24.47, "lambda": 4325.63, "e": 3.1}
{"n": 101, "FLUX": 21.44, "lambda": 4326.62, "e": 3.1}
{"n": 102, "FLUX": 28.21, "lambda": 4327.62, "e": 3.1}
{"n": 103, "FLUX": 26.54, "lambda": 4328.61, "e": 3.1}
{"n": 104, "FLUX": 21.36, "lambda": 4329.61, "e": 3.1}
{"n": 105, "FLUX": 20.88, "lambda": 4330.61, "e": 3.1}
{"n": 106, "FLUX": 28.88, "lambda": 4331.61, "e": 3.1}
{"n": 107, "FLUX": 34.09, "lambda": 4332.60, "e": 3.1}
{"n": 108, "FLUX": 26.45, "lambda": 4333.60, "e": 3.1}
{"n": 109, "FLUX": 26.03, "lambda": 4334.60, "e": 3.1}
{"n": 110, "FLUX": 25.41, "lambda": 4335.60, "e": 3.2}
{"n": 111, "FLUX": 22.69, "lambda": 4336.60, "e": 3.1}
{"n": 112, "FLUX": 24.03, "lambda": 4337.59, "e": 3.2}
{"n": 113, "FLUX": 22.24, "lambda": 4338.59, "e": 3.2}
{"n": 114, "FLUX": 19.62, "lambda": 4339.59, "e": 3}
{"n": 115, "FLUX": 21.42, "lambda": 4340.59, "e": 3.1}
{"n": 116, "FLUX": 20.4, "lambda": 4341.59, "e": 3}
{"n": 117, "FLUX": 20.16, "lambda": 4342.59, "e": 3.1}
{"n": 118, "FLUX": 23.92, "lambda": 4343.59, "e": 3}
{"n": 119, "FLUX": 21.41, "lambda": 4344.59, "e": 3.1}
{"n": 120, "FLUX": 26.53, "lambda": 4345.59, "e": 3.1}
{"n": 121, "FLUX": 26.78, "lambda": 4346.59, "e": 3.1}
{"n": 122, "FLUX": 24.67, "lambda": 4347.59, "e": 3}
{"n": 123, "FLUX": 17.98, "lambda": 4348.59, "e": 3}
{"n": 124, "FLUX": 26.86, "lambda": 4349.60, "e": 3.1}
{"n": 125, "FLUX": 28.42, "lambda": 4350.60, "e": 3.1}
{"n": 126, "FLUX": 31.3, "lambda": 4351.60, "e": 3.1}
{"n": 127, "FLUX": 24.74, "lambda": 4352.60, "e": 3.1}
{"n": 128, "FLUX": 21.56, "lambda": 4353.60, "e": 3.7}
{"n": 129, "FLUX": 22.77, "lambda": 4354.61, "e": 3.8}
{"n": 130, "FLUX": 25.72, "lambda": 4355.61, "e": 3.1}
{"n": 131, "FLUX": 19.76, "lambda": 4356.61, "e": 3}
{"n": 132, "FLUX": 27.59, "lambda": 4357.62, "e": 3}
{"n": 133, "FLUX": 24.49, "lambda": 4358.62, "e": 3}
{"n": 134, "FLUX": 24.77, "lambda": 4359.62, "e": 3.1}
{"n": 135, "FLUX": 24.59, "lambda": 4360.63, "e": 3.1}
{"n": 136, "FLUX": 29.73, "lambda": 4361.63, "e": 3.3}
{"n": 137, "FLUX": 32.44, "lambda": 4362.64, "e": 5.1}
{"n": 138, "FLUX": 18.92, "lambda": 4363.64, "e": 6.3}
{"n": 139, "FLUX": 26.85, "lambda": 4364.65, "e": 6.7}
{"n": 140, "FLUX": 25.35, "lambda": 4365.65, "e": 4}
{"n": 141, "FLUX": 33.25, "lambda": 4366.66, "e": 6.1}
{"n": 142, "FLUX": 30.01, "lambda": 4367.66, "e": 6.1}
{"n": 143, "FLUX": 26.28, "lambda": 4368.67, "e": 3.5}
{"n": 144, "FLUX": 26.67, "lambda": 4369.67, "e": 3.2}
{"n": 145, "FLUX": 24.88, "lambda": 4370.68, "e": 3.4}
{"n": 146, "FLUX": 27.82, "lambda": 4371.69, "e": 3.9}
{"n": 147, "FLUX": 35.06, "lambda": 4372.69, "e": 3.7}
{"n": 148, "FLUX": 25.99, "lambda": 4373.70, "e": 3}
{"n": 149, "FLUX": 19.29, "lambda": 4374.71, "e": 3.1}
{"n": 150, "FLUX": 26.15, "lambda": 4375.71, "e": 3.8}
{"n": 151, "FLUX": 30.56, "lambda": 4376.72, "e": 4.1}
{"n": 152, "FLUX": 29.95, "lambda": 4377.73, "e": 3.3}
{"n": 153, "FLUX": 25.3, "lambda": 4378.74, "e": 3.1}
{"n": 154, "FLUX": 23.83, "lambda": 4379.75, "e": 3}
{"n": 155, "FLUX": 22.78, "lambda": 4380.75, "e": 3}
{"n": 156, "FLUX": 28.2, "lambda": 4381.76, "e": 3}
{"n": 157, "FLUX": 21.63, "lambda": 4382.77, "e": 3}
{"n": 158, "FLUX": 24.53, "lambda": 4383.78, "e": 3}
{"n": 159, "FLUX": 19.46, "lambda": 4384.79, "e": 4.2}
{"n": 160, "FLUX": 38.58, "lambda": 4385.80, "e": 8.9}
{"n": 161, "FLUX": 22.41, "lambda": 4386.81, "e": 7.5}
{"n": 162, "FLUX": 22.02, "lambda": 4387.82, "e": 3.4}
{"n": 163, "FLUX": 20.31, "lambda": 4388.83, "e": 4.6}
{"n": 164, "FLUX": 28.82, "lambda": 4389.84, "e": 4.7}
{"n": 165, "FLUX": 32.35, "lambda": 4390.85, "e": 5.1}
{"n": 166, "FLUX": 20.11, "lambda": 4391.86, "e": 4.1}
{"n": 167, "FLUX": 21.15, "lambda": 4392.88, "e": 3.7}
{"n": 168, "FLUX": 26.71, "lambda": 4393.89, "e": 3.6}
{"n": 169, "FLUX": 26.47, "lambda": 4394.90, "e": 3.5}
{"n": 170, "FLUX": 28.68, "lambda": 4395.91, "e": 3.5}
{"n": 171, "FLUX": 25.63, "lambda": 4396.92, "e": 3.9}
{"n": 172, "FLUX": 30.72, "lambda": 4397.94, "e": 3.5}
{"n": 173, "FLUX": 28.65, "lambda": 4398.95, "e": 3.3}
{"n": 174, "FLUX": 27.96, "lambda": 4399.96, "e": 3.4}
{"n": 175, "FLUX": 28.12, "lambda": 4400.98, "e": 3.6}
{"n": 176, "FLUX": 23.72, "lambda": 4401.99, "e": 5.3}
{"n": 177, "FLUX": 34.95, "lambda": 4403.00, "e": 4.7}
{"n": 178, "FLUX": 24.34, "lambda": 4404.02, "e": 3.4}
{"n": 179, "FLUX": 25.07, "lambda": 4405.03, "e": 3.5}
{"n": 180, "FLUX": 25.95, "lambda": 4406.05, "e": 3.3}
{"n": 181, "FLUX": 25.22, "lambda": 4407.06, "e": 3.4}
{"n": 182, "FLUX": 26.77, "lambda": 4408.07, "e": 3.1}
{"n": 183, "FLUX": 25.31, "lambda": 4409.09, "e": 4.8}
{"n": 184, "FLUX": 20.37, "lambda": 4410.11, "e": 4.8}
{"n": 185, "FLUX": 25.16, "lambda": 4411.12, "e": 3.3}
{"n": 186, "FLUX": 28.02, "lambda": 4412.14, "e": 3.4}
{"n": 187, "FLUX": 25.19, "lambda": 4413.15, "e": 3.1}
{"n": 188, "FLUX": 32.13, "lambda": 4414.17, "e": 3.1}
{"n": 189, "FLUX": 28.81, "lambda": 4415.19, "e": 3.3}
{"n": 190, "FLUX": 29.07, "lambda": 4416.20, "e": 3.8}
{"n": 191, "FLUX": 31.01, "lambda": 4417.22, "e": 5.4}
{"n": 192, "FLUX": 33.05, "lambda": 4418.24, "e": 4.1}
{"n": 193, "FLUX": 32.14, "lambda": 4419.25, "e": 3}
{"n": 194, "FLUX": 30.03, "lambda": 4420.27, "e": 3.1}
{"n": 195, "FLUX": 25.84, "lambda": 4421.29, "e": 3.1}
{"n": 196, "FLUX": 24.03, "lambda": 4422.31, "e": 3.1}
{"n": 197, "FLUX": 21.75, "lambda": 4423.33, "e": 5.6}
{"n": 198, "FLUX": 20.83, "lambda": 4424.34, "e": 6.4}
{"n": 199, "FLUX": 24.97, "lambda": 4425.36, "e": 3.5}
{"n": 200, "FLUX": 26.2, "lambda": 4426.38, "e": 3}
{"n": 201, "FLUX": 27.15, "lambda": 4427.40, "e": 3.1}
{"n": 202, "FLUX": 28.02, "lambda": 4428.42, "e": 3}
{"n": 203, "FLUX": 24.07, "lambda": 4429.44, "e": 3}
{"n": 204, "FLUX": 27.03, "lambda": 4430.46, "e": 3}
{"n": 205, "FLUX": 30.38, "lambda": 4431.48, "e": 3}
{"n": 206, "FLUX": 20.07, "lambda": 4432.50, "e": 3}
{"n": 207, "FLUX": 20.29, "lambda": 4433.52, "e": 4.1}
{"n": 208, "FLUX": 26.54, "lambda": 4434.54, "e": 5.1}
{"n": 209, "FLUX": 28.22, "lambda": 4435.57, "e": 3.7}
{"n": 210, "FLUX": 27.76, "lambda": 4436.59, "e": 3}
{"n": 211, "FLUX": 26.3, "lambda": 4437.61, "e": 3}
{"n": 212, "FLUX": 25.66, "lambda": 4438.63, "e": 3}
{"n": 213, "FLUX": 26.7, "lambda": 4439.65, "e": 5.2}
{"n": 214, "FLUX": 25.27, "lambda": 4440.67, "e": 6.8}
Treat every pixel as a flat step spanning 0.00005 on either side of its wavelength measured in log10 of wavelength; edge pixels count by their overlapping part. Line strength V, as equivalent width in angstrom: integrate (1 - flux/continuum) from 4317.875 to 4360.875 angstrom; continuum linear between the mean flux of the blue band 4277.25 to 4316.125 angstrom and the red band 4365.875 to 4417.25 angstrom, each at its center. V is -2.0 angstrom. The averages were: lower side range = 20.9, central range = 24.5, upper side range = 26.6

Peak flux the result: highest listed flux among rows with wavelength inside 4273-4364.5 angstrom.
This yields 34.09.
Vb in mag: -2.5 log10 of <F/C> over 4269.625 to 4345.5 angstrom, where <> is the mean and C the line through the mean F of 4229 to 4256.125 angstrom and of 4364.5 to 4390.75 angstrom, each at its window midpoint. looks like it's 0.12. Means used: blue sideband 23.6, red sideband 26.5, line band 22.4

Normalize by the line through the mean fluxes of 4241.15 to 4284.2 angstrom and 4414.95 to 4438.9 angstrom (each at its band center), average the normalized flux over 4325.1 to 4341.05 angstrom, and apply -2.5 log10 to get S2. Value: 0.02 mag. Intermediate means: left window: 23.8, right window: 26.6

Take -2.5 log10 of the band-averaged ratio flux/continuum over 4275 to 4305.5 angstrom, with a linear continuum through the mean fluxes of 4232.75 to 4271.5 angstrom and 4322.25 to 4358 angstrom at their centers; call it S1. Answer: 0.13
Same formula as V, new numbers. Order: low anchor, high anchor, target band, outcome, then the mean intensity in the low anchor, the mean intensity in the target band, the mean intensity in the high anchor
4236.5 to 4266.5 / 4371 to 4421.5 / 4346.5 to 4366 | 0.6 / 23.9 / 25.2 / 26.8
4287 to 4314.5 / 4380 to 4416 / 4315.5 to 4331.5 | -2.5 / 19.8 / 24.6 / 26.2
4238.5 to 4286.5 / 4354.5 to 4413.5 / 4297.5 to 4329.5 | 3.9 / 23.7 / 21.7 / 26.2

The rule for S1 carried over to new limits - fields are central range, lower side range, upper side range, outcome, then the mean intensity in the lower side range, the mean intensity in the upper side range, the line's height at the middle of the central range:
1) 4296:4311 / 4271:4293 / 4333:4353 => 0.24 mag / 22.4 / 24.1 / 23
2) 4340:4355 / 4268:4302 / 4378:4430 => 0.02 mag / 22.2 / 26.4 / 24.4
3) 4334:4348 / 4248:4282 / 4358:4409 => 0.10 mag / 23.7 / 26.5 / 25.5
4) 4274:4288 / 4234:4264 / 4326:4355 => 0.03 mag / 23.6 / 24.4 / 23.9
